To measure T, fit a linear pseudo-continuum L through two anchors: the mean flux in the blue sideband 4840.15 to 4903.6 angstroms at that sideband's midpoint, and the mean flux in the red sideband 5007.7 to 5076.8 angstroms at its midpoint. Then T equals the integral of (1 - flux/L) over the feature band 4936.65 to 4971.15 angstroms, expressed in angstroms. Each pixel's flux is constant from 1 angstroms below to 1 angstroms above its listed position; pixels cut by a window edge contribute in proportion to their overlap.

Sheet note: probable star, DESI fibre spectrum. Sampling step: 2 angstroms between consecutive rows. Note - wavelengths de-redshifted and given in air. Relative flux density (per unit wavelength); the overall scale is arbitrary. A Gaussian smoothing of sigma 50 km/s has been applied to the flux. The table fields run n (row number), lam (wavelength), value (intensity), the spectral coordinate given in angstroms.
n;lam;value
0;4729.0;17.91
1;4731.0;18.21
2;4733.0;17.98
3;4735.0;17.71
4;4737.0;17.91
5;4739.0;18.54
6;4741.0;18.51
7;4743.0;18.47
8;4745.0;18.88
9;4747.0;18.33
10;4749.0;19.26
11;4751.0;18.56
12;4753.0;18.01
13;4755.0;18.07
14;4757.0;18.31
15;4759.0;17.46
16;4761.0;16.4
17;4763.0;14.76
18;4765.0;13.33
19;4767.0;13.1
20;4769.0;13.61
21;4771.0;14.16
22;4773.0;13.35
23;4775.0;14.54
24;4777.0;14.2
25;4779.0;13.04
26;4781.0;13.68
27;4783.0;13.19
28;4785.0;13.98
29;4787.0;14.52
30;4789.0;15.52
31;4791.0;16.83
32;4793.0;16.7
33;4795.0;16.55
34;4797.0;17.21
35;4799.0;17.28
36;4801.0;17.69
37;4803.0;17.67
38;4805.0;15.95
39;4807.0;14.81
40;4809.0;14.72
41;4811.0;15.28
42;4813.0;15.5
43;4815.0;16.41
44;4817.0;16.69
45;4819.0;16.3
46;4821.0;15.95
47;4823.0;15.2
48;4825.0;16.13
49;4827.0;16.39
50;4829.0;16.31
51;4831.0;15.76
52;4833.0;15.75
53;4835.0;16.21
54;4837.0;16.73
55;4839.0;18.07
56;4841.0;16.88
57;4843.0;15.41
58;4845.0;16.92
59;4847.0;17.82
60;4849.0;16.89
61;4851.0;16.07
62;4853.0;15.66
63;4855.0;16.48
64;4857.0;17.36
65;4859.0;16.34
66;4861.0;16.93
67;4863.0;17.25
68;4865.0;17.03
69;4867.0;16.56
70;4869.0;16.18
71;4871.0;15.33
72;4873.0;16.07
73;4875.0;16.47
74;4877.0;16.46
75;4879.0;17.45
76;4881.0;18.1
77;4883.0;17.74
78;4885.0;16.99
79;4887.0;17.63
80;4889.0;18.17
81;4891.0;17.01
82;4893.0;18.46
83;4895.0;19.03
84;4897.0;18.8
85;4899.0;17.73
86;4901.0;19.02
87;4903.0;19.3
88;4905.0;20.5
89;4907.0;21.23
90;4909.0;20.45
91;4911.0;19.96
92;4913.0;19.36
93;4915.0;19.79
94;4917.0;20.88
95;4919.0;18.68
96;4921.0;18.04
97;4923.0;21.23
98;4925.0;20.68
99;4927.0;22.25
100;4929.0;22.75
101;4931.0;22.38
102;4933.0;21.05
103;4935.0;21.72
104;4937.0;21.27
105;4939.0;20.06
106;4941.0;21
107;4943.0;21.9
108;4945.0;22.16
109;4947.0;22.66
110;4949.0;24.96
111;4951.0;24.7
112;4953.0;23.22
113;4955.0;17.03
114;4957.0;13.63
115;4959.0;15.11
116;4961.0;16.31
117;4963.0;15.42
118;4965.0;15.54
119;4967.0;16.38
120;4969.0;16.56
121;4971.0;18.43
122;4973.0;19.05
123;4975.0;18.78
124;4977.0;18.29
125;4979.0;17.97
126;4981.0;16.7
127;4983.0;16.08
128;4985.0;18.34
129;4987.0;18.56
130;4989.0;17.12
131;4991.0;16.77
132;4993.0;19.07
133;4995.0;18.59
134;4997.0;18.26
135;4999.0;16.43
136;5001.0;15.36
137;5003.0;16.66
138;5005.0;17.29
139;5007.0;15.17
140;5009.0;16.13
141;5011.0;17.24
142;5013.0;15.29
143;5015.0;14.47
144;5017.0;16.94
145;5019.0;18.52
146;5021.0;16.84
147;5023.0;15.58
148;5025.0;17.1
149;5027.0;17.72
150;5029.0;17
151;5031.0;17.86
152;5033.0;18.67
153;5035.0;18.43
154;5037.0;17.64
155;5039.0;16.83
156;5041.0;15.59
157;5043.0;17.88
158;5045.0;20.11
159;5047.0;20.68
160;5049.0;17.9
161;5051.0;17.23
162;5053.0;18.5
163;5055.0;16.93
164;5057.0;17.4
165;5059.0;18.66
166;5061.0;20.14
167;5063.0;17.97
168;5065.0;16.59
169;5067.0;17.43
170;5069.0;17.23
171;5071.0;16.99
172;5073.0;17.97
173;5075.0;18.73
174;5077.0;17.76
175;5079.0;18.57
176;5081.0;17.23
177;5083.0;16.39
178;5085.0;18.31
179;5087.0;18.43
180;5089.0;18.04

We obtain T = -3.8 angstroms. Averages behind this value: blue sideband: 17.2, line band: 19.2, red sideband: 17.5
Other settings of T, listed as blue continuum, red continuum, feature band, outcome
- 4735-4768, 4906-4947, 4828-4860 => 4.5 angstroms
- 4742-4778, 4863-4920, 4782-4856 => 4.3 angstroms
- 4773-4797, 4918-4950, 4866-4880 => 1.8 angstroms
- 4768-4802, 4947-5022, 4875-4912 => -4.7 angstroms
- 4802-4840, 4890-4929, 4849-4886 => 2.6 angstroms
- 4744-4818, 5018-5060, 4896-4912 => -2.7 angstroms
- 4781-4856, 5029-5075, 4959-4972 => 0.7 angstroms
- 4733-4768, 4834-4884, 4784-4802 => 0.9 angstroms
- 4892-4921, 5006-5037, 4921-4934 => -1.7 angstroms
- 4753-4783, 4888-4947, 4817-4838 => 1.1 angstroms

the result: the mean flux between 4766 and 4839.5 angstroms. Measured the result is 15.5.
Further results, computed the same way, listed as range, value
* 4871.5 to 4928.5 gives 18.8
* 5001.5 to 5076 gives 17.4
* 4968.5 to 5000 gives 17.8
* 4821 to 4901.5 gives 16.9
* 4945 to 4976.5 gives 18.6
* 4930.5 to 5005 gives 18.7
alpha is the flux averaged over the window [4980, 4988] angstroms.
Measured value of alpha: 17.4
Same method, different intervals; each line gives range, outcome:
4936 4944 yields 21.1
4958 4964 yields 15.6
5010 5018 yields 16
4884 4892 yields 17.5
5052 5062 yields 18.3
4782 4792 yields 14.8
